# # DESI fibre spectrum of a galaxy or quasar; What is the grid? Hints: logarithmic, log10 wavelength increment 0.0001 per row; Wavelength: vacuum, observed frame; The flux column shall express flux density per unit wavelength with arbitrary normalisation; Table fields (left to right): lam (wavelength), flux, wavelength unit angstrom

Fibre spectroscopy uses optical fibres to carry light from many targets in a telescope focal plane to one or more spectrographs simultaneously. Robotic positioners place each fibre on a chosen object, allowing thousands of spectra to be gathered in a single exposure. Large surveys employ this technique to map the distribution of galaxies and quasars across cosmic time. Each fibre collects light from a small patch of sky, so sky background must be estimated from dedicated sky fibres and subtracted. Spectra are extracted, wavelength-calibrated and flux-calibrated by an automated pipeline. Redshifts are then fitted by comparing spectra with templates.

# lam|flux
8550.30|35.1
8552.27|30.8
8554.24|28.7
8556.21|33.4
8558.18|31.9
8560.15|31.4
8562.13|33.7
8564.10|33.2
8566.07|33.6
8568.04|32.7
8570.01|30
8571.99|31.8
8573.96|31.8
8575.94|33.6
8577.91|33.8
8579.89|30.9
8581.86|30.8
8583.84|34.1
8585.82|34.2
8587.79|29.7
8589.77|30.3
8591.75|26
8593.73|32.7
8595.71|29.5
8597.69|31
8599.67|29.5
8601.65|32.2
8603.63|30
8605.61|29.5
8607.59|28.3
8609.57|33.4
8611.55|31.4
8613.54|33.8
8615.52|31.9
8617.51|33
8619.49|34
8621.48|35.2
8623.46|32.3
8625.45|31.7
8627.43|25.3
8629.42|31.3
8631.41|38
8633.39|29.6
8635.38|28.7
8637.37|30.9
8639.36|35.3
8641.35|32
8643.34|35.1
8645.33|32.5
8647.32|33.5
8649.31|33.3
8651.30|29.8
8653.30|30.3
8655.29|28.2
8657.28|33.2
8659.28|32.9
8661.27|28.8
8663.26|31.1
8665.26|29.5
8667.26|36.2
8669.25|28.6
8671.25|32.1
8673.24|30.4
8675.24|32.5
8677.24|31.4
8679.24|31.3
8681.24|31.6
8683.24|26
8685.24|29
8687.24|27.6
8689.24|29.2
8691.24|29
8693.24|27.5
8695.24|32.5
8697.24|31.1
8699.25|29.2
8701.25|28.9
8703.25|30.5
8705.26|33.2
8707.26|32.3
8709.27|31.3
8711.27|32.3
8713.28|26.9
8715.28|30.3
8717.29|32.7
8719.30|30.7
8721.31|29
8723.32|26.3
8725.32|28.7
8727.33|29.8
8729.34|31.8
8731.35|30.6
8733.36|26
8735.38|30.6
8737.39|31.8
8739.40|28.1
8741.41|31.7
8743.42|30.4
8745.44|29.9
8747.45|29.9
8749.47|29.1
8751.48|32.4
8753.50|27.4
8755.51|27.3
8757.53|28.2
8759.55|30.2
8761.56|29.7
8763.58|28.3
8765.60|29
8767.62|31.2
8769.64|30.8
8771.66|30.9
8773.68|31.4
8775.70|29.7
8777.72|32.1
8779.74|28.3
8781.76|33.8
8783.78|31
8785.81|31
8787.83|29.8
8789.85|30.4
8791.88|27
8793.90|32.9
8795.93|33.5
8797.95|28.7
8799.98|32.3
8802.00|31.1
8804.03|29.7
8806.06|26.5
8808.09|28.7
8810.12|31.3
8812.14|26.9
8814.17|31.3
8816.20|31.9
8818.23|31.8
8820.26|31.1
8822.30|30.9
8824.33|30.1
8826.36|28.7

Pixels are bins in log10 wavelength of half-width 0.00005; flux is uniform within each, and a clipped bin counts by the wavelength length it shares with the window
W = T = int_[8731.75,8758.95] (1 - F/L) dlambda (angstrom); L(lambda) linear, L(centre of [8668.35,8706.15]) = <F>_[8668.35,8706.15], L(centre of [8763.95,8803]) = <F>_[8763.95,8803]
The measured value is 0.89 angstrom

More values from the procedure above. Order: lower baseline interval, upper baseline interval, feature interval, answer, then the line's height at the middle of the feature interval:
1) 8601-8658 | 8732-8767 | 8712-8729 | 0.33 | 30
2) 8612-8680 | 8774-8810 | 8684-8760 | 3.18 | 31.1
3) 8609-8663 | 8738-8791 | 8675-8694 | 1.14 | 31.3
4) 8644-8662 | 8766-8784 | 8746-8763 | 0.98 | 31.1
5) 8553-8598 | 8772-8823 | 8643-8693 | 0.63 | 31.2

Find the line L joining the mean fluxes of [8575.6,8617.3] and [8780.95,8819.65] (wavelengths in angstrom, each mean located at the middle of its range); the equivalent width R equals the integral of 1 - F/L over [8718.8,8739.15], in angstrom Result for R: 0.9 angstrom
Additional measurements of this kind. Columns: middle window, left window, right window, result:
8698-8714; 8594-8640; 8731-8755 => -0.20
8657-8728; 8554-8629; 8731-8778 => 0.35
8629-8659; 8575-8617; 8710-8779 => -1.29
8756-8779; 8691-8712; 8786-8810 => 0.21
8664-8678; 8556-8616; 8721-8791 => -0.35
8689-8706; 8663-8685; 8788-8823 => 0.37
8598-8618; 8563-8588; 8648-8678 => 0.46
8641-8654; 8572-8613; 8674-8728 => -0.77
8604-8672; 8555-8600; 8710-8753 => -1.63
